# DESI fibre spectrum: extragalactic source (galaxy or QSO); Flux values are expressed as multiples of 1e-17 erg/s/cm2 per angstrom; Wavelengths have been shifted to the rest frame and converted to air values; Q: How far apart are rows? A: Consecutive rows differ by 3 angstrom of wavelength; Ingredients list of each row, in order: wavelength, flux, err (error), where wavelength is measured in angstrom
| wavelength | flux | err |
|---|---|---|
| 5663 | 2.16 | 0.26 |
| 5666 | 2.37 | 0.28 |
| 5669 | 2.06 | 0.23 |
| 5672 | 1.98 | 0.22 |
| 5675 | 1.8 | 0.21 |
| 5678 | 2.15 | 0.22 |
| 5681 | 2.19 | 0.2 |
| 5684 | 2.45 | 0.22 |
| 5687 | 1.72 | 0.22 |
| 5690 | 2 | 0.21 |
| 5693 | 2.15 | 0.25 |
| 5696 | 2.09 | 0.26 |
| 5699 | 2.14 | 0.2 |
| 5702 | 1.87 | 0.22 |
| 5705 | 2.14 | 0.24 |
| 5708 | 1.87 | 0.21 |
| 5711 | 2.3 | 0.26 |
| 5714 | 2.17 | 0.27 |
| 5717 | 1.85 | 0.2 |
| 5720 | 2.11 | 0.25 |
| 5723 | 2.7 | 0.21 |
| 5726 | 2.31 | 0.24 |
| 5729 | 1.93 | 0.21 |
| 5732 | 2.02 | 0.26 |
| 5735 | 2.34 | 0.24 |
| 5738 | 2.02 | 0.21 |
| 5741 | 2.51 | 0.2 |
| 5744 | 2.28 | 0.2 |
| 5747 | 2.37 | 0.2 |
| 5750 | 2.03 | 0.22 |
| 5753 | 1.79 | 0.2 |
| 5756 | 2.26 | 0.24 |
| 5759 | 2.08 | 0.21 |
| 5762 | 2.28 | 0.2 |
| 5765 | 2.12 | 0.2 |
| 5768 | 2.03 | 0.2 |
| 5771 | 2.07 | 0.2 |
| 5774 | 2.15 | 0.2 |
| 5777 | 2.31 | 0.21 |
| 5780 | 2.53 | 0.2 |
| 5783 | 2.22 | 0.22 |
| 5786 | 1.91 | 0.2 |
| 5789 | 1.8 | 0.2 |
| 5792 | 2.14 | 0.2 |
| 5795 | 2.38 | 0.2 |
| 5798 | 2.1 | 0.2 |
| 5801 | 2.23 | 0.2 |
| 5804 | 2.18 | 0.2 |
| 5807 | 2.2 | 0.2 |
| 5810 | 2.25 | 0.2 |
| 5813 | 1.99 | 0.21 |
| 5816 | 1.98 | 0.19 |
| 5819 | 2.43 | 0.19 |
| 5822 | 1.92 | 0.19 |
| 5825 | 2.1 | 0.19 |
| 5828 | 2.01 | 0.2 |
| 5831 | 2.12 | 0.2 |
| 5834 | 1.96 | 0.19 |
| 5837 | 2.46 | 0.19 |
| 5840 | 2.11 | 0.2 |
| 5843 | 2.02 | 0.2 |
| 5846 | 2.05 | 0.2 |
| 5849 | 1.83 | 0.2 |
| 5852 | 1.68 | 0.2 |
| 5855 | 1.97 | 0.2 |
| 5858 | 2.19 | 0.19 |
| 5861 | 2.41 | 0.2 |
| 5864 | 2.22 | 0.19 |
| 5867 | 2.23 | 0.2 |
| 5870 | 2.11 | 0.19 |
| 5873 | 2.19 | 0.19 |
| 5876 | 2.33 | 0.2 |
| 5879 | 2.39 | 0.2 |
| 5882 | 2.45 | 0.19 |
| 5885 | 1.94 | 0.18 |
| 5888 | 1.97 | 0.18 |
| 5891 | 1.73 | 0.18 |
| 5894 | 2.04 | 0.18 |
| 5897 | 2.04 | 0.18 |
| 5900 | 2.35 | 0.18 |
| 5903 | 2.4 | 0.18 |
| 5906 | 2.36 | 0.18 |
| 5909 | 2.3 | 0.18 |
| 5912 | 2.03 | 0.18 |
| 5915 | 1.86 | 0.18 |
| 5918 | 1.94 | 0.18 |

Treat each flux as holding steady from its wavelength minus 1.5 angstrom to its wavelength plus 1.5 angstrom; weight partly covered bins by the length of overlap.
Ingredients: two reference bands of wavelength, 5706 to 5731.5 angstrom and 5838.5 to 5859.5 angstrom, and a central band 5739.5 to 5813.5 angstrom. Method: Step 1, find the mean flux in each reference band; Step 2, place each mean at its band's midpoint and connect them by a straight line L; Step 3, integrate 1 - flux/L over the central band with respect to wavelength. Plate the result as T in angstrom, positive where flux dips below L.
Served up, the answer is -3.5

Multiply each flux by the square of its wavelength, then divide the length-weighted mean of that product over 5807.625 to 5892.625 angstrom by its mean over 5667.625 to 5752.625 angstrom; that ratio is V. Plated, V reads 1.04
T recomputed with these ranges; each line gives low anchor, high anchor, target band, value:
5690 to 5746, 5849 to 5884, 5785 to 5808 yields 0.5 angstrom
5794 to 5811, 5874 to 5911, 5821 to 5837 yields 1.0 angstrom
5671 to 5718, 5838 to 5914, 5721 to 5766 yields -2.7 angstrom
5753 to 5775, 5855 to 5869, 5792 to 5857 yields 2.6 angstrom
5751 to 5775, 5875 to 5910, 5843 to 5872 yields 1.2 angstrom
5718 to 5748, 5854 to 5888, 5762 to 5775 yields 0.7 angstrom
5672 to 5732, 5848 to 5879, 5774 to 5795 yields -0.5 angstrom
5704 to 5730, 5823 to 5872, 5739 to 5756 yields -0.4 angstrom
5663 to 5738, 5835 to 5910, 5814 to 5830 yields 0.4 angstrom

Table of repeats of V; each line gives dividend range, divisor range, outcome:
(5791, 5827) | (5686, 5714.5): 1.09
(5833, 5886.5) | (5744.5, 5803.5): 1.03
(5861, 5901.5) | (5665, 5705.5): 1.12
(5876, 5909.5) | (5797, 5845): 1.05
